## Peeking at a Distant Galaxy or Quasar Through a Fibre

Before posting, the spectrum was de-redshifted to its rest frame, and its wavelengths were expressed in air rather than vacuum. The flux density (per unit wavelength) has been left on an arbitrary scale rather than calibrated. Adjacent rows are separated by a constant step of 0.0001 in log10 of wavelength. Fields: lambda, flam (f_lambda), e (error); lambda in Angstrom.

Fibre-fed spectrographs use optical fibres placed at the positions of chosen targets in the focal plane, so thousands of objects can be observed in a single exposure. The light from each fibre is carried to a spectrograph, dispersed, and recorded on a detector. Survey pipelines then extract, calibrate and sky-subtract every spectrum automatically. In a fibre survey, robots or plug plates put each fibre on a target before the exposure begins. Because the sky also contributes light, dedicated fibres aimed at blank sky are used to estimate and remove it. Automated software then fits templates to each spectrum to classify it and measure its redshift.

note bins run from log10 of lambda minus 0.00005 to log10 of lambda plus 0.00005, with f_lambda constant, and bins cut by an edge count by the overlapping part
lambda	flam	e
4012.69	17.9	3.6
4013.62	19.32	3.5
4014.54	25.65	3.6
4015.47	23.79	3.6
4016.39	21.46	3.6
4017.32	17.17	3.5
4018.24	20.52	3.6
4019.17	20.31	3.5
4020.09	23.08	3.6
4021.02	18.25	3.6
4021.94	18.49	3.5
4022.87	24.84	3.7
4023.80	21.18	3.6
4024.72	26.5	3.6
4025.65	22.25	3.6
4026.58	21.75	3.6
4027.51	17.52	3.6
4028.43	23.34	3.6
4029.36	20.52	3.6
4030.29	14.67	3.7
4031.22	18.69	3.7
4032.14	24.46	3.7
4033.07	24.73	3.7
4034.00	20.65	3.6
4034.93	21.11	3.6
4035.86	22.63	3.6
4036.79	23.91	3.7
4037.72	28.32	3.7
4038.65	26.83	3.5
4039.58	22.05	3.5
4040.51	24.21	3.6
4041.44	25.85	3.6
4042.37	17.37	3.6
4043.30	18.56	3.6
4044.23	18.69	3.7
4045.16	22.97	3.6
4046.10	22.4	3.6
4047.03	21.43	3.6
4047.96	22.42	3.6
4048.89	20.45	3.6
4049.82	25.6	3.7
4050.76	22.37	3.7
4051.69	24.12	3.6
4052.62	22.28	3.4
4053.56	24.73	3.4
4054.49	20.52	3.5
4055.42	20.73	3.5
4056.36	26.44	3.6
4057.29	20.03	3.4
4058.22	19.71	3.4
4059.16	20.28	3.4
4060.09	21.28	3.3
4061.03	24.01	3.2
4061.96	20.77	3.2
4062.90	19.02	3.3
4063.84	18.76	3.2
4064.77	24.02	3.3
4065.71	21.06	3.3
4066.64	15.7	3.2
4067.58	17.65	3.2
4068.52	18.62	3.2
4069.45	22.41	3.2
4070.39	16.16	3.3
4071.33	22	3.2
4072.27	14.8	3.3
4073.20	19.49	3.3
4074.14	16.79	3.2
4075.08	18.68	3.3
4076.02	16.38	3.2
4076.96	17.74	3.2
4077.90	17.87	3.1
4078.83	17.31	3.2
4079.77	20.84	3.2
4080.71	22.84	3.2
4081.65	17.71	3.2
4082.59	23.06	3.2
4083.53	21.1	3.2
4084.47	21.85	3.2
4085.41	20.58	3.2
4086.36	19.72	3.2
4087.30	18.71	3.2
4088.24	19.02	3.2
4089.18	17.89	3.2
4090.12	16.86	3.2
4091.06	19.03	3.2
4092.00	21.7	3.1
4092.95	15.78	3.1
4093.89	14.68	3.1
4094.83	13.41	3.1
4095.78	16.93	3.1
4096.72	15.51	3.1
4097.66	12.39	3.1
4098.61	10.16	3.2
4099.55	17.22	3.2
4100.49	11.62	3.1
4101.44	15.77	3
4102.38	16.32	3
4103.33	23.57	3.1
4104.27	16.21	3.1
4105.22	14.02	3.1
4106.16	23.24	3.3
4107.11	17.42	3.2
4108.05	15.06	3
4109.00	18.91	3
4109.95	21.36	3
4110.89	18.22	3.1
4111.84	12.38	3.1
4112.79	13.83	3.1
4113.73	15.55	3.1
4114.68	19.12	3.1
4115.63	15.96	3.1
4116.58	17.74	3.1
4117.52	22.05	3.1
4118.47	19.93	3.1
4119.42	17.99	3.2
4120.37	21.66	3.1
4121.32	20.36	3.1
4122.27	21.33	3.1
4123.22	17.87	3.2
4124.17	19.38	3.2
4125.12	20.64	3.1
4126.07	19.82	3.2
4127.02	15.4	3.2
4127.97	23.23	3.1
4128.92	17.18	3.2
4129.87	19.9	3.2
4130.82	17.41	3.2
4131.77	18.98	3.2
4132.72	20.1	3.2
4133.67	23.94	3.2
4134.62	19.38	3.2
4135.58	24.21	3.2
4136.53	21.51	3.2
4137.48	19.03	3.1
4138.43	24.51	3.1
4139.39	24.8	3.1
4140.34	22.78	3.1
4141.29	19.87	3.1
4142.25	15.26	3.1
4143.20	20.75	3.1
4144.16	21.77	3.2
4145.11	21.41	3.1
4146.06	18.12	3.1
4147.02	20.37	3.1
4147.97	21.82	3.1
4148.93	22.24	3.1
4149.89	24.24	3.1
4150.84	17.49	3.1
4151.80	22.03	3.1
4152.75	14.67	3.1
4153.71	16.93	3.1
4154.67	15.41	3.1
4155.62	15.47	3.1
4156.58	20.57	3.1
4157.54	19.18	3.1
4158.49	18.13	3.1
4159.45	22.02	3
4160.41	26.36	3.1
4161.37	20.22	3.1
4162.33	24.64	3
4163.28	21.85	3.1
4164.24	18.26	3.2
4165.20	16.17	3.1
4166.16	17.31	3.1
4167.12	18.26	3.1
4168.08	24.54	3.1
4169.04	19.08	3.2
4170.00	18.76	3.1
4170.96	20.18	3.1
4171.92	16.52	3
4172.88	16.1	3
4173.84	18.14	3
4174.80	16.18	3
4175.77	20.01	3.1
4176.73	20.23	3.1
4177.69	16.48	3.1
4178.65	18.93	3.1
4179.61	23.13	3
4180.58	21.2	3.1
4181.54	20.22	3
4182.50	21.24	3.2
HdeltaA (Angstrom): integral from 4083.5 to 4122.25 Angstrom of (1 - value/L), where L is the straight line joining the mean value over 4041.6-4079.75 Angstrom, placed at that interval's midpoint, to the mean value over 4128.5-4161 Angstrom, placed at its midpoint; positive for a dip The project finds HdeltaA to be 5.2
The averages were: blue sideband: 20.3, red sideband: 20.2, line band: 17.6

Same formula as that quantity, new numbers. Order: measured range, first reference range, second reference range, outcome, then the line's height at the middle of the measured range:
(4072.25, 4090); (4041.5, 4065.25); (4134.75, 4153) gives 1.9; 21.4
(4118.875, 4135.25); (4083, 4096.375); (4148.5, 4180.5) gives -0.7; 18.9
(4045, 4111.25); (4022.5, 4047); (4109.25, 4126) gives 3.6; 20.3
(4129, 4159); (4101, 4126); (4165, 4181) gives -2.3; 18.6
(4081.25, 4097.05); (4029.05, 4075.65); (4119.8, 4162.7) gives 1.8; 20.8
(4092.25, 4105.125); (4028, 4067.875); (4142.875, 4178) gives 3.3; 20.8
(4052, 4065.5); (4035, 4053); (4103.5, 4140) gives 0.3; 22.1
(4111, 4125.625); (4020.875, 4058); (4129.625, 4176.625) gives 1.6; 20.6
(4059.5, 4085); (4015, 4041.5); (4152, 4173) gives 1.8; 21.1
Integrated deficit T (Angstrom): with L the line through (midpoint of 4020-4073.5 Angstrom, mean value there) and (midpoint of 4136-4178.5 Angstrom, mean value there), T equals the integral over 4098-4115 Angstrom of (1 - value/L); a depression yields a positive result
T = 3.2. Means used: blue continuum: 21.4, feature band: 16.6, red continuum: 19.8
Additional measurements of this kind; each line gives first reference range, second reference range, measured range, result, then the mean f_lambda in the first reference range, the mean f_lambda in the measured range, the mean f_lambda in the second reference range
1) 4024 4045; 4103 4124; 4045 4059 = -0.7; 22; 22.3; 18.3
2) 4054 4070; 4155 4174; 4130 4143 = -0.7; 20.6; 20.9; 19.6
